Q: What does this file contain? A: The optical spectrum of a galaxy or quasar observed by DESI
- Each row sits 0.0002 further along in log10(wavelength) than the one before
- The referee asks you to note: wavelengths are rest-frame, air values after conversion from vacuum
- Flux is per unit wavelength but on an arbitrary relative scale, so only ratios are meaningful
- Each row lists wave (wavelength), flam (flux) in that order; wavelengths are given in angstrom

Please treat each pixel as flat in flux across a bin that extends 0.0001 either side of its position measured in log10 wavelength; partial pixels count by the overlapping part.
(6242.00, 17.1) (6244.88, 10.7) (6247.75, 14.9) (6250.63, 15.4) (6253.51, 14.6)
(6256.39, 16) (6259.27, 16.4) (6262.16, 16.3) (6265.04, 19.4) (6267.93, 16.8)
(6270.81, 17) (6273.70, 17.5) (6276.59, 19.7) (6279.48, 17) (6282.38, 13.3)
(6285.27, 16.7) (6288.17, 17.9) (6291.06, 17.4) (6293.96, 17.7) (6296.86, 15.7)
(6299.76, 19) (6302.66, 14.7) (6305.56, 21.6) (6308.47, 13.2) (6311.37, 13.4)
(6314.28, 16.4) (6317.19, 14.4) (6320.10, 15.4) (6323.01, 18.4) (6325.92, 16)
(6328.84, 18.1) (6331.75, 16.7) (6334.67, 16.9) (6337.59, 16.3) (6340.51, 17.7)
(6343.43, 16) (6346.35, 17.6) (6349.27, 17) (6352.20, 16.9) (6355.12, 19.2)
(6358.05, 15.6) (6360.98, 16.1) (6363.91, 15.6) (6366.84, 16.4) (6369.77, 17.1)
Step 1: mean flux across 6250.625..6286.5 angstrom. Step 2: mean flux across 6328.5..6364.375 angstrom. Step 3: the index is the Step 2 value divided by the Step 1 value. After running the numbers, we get 1.0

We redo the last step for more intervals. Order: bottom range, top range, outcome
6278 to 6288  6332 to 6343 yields 1.06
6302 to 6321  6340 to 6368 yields 1.07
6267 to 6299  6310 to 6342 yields 0.96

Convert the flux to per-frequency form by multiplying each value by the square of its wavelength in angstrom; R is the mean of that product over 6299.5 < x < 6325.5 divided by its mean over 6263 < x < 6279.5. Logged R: 0.9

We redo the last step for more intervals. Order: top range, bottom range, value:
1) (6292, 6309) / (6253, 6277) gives 1.02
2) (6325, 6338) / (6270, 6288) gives 1.01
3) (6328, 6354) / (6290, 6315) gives 1.04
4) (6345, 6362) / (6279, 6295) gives 1.05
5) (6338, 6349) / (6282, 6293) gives 1.04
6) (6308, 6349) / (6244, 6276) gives 1.03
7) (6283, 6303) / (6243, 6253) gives 1.24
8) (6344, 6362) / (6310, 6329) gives 1.08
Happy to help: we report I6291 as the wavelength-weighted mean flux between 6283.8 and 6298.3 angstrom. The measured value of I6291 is 17.1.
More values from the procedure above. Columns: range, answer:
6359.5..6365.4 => 15.9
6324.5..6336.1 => 16.9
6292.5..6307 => 17.7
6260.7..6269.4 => 17.5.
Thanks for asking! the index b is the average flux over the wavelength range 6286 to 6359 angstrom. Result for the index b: 16.8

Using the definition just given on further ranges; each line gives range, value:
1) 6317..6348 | 16.8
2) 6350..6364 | 16.8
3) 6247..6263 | 15.6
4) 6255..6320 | 16.7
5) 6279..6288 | 15.8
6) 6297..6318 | 16.1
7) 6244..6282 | 16.3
